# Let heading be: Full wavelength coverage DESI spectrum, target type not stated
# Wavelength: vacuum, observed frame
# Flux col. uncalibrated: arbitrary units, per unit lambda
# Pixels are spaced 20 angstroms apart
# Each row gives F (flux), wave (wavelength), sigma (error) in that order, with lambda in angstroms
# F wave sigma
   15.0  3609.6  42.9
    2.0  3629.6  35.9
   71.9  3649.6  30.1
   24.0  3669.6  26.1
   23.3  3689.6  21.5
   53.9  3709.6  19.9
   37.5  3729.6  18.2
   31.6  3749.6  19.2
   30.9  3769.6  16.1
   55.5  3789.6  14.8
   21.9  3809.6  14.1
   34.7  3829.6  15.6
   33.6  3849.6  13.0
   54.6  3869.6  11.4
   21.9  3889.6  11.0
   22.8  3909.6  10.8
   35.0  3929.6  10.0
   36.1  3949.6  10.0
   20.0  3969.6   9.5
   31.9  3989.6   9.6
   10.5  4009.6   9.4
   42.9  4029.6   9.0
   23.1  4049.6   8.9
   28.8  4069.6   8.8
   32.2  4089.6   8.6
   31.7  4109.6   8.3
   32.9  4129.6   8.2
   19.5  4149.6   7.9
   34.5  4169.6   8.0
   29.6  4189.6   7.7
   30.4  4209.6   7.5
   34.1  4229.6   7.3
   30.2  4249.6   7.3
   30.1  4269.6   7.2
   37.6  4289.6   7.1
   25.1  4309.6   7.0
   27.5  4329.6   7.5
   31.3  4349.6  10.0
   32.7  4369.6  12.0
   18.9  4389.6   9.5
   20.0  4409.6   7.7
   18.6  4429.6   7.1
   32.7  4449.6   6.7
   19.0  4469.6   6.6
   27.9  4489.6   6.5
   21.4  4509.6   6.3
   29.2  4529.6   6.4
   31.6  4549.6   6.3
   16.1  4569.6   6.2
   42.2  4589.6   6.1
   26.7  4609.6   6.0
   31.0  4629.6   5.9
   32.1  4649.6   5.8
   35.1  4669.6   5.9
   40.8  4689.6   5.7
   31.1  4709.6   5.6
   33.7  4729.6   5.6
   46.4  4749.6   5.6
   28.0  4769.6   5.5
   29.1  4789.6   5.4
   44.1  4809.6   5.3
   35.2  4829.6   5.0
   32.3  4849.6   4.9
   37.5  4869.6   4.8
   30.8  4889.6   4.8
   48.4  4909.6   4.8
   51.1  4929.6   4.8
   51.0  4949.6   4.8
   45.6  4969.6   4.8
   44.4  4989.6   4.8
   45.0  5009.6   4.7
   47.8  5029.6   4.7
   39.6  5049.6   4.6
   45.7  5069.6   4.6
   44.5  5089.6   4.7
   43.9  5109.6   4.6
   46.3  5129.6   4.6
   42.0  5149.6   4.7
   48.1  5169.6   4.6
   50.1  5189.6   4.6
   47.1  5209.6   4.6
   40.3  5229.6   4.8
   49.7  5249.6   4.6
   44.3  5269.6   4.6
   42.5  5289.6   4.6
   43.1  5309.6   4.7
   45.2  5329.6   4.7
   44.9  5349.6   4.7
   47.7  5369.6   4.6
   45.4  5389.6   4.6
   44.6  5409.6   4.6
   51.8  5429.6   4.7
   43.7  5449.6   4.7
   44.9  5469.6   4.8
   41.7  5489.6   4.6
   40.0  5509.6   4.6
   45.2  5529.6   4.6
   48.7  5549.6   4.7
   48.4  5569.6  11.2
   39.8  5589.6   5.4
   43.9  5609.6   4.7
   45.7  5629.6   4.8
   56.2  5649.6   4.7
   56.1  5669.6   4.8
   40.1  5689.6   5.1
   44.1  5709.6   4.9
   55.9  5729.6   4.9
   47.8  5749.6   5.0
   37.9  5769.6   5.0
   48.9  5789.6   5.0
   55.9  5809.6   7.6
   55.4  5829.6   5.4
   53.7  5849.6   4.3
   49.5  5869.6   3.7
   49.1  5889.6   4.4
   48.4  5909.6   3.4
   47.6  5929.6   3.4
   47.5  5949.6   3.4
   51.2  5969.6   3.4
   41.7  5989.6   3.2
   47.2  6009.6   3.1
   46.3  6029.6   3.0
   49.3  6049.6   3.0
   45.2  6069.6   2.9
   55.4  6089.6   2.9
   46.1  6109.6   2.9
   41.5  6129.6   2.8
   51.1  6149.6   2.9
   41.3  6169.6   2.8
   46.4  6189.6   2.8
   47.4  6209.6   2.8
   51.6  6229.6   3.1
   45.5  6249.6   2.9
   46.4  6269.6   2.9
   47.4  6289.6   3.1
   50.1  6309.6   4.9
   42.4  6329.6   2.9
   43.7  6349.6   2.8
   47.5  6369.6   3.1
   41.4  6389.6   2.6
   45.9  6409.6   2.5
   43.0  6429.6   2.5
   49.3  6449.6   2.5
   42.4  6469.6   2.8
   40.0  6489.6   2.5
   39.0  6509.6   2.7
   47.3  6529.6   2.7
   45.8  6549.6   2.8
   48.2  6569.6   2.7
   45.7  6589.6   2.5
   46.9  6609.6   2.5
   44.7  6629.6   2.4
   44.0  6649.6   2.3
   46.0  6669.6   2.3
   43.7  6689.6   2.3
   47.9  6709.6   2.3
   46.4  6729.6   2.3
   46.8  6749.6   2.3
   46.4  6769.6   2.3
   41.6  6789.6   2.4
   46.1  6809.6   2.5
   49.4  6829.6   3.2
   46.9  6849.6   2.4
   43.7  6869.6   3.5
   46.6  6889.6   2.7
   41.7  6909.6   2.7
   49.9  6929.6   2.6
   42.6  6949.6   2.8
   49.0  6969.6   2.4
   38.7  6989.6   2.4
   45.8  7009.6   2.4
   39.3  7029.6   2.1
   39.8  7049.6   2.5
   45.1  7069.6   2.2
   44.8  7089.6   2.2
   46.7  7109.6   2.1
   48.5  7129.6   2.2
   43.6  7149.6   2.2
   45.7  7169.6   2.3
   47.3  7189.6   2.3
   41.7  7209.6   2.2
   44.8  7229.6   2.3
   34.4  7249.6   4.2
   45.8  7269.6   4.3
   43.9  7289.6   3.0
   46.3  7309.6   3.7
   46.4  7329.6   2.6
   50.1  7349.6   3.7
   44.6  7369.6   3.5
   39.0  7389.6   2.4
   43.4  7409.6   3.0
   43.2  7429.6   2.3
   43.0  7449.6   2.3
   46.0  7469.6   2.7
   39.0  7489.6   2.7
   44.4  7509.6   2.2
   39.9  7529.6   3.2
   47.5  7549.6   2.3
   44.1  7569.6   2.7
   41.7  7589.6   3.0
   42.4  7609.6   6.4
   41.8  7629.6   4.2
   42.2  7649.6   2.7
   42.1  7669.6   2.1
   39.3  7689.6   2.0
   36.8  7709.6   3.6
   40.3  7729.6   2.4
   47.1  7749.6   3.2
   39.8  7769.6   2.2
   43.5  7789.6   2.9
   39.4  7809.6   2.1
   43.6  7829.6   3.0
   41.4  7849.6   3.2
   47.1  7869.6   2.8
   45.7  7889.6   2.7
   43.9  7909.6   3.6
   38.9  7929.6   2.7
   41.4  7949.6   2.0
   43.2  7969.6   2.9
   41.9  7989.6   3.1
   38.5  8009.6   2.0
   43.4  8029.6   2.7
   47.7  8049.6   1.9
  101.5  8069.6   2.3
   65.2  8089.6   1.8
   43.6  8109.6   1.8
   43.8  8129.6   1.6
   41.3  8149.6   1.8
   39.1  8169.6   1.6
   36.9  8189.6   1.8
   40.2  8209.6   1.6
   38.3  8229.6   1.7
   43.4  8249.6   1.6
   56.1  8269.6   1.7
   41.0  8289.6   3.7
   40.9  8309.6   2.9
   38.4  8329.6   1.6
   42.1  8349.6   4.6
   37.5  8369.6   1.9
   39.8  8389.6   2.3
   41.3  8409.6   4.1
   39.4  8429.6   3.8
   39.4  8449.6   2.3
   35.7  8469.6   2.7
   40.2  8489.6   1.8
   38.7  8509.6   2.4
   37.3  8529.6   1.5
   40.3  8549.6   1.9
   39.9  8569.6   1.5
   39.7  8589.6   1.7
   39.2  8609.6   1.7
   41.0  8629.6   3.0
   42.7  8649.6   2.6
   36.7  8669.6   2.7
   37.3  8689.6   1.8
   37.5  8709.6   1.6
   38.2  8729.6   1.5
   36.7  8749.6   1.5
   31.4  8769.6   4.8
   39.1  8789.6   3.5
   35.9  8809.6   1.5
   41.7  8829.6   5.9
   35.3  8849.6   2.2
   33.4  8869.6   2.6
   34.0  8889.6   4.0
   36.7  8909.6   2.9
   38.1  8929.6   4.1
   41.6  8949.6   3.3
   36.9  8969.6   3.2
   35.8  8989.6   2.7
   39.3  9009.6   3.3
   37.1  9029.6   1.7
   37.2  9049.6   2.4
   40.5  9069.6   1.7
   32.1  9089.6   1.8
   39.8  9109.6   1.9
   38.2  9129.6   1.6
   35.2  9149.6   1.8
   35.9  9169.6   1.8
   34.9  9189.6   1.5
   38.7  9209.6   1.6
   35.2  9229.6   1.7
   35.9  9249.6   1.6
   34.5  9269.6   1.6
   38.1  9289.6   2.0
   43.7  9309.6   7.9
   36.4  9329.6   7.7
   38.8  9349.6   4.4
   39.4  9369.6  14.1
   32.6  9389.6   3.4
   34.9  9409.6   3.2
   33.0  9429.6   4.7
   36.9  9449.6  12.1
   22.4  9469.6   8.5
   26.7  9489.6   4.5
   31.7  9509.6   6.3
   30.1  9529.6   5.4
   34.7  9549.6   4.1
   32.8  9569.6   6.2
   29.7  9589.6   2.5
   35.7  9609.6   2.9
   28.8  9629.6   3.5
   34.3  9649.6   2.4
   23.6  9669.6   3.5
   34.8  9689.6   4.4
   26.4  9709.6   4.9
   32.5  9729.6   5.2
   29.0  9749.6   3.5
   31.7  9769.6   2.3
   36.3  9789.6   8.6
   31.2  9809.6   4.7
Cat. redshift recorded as 0.230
